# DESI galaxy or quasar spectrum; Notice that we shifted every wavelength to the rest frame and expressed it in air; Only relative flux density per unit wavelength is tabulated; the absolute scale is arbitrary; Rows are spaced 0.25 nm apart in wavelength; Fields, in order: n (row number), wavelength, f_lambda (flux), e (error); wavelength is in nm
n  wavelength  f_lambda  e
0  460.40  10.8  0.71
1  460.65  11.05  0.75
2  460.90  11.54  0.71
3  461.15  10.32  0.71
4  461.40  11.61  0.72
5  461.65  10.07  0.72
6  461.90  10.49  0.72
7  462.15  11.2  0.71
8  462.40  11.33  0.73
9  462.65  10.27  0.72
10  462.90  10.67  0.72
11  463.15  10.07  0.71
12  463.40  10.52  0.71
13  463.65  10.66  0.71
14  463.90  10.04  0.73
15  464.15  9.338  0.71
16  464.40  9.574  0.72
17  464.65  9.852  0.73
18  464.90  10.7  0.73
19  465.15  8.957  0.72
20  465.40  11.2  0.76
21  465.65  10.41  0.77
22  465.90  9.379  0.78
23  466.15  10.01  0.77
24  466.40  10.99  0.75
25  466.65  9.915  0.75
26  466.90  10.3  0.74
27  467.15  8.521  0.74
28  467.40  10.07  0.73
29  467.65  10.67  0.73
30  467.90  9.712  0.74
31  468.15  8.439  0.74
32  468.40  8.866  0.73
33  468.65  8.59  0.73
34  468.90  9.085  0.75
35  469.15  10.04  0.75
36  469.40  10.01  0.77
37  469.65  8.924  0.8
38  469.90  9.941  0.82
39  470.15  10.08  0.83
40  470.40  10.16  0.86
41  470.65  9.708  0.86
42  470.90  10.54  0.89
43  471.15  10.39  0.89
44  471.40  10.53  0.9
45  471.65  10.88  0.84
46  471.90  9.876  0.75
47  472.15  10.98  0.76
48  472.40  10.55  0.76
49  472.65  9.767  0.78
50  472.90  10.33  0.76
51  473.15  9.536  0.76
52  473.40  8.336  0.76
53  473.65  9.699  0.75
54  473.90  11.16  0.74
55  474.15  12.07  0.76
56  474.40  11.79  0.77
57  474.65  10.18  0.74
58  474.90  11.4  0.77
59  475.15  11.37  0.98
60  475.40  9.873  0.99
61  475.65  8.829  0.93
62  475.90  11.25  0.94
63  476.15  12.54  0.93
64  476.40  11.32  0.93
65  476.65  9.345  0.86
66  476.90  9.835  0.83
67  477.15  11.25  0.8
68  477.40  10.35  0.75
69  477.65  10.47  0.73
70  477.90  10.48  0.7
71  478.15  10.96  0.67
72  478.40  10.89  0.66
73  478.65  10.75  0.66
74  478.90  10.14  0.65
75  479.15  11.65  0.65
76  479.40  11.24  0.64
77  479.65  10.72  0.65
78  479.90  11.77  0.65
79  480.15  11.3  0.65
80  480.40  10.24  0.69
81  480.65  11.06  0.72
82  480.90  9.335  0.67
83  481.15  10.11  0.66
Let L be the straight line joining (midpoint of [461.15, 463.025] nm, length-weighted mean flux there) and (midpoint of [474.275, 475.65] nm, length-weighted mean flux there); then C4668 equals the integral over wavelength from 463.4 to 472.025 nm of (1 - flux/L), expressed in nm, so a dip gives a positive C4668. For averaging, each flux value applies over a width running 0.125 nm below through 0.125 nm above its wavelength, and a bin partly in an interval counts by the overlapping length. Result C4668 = 0.68 nm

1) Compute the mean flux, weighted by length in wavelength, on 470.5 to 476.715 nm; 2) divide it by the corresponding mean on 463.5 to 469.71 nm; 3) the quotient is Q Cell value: 1.07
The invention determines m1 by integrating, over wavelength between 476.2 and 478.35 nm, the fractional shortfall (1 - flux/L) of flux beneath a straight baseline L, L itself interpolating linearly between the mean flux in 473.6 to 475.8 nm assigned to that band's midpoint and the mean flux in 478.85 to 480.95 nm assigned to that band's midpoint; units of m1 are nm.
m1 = 0.05 nm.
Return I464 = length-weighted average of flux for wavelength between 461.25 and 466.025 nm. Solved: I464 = 10.3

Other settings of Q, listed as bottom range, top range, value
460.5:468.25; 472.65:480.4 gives 1.04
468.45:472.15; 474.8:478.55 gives 1.08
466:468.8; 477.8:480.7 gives 1.13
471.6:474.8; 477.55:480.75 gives 1.05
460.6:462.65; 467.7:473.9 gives 0.90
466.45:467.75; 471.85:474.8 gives 1.04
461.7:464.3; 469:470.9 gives 0.95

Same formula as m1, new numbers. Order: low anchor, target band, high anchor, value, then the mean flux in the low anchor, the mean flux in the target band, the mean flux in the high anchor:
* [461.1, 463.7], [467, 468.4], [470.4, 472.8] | 0.14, 10.7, 9.44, 10.3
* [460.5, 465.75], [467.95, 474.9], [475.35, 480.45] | 0.38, 10.5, 10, 10.7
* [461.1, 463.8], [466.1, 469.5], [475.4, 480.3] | 0.33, 10.7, 9.65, 10.8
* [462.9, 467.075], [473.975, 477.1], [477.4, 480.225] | -0.03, 10.1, 10.8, 10.9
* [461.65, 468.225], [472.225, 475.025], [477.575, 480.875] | 0.03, 10.1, 10.4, 10.9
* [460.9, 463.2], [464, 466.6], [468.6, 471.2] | 0.08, 10.7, 10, 9.79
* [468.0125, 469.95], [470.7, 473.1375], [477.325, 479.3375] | -0.17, 9.21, 10.4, 10.7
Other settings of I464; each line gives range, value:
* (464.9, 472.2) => 9.91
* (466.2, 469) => 9.58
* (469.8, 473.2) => 10.3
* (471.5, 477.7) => 10.5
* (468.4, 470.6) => 9.57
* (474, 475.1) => 11.4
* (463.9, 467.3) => 9.94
